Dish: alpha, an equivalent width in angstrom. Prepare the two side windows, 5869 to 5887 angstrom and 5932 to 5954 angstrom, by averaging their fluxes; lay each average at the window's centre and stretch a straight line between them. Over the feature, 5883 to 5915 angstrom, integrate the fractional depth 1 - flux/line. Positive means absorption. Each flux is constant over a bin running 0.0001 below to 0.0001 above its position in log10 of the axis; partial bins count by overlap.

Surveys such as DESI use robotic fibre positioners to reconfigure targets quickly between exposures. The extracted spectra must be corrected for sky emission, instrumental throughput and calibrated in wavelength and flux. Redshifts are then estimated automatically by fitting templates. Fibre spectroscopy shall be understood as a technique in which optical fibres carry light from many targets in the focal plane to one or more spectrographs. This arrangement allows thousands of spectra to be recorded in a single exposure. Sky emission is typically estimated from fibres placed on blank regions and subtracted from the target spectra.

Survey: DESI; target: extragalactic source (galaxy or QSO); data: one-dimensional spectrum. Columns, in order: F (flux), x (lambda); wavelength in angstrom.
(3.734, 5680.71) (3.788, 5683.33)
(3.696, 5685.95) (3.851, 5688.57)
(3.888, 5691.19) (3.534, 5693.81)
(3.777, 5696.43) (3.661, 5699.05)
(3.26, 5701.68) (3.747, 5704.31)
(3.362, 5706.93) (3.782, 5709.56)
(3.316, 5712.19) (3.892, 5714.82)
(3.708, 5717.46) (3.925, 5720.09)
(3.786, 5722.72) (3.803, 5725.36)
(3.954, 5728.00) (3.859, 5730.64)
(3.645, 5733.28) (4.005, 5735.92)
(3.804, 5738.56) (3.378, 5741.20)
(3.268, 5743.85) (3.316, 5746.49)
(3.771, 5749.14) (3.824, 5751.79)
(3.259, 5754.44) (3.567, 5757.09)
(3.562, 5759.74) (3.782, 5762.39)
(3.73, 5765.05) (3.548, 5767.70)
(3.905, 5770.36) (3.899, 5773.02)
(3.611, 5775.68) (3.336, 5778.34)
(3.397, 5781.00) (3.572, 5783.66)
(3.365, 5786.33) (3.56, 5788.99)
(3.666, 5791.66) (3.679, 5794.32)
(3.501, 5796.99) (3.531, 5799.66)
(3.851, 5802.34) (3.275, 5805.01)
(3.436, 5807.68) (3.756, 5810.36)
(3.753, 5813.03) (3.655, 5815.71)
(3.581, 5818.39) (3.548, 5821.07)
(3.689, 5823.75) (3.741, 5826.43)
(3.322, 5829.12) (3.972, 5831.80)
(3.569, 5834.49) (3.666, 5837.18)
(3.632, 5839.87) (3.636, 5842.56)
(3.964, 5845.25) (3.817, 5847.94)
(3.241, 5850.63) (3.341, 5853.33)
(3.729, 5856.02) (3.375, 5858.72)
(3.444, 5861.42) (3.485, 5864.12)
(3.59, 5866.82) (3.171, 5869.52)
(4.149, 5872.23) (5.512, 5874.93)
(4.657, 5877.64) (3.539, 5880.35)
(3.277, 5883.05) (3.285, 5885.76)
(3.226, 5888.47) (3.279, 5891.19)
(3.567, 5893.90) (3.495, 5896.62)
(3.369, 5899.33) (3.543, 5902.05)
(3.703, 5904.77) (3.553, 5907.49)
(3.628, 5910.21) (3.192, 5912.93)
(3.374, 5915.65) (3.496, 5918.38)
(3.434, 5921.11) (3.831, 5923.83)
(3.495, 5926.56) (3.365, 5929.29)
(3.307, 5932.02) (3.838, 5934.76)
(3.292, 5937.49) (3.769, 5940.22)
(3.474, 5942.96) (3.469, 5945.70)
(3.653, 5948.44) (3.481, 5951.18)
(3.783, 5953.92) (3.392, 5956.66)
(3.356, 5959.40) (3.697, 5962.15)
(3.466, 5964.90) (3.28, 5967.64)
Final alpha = 3.4 angstrom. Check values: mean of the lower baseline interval 3.98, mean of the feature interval 3.43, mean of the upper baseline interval 3.56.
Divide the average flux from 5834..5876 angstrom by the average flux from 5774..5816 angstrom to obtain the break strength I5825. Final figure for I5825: 1.0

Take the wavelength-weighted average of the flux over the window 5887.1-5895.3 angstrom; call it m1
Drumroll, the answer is 3.35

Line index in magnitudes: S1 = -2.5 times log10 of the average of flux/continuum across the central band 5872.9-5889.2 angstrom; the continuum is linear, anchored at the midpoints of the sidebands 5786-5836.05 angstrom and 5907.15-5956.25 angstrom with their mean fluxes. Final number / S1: -0.11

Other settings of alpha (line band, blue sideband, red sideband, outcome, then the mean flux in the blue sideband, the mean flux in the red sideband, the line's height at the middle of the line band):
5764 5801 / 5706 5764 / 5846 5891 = 0.8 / 3.66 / 3.67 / 3.67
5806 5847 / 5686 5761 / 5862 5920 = -0.3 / 3.66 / 3.62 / 3.64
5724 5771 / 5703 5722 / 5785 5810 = -0.5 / 3.68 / 3.55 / 3.63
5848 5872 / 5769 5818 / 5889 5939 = 0.4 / 3.6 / 3.48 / 3.53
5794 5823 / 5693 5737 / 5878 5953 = 0.1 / 3.71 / 3.5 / 3.61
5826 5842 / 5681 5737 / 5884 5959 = -0.3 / 3.72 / 3.49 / 3.59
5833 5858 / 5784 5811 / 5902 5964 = -0.5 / 3.56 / 3.53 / 3.55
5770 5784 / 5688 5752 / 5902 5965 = 0.1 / 3.68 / 3.53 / 3.64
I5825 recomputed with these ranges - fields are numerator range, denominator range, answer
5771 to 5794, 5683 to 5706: 0.97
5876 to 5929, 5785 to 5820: 0.98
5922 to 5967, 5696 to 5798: 0.97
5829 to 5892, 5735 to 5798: 1.02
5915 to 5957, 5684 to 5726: 0.96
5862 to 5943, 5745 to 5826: 1.00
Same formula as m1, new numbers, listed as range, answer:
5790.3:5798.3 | 3.62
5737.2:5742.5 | 3.6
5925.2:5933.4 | 3.39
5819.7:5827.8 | 3.66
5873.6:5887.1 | 4.05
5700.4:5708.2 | 3.46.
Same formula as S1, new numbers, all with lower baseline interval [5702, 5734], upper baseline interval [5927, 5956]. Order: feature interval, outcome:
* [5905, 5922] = 0.03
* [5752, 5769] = 0.03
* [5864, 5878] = -0.14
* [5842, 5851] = -0.03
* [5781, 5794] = 0.04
